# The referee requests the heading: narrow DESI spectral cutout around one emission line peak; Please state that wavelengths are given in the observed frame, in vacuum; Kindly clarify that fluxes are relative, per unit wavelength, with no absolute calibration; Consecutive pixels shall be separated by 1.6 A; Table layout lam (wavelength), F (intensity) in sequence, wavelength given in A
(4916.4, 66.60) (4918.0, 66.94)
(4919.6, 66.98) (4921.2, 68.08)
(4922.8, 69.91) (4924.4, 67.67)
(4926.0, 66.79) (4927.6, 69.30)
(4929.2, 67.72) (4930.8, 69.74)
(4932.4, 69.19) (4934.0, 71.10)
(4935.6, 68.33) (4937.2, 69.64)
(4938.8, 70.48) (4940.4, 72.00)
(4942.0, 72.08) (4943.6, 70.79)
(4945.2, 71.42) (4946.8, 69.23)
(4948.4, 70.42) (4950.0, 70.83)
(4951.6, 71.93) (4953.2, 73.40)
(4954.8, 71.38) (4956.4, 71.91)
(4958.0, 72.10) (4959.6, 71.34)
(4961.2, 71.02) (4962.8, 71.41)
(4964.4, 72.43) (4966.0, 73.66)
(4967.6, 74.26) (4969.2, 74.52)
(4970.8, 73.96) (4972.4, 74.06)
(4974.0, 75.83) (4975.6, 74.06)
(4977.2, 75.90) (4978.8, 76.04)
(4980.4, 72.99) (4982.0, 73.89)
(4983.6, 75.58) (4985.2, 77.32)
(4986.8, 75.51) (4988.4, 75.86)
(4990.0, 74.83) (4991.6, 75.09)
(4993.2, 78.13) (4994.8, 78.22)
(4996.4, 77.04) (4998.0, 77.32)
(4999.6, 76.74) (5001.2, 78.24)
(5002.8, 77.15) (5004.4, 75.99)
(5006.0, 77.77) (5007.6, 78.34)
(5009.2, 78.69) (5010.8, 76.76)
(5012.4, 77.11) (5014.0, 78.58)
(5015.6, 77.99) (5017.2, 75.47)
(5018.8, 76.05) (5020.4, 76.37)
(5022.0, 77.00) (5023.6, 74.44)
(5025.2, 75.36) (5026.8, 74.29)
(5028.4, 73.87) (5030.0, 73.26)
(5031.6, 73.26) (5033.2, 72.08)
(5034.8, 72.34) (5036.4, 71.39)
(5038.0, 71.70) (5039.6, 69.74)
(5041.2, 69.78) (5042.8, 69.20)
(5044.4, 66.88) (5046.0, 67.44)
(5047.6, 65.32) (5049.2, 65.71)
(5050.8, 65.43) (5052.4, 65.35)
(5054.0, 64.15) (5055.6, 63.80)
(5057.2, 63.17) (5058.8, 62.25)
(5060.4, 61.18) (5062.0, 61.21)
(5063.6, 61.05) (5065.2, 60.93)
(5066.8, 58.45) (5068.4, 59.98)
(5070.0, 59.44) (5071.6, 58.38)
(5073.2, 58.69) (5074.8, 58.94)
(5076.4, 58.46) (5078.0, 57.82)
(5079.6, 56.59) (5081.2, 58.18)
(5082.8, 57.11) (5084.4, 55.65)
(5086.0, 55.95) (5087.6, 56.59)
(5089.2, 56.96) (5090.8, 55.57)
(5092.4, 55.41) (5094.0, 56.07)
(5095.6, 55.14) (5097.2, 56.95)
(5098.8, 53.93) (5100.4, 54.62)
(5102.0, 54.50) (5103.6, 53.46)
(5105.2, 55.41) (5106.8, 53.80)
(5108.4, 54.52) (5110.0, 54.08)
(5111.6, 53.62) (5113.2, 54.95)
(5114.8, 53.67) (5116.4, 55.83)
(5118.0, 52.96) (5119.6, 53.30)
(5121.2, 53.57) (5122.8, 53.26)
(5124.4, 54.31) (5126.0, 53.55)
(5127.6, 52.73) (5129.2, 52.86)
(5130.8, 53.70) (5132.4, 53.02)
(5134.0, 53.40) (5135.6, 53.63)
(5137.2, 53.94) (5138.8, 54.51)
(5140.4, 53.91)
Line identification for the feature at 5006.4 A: C IV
